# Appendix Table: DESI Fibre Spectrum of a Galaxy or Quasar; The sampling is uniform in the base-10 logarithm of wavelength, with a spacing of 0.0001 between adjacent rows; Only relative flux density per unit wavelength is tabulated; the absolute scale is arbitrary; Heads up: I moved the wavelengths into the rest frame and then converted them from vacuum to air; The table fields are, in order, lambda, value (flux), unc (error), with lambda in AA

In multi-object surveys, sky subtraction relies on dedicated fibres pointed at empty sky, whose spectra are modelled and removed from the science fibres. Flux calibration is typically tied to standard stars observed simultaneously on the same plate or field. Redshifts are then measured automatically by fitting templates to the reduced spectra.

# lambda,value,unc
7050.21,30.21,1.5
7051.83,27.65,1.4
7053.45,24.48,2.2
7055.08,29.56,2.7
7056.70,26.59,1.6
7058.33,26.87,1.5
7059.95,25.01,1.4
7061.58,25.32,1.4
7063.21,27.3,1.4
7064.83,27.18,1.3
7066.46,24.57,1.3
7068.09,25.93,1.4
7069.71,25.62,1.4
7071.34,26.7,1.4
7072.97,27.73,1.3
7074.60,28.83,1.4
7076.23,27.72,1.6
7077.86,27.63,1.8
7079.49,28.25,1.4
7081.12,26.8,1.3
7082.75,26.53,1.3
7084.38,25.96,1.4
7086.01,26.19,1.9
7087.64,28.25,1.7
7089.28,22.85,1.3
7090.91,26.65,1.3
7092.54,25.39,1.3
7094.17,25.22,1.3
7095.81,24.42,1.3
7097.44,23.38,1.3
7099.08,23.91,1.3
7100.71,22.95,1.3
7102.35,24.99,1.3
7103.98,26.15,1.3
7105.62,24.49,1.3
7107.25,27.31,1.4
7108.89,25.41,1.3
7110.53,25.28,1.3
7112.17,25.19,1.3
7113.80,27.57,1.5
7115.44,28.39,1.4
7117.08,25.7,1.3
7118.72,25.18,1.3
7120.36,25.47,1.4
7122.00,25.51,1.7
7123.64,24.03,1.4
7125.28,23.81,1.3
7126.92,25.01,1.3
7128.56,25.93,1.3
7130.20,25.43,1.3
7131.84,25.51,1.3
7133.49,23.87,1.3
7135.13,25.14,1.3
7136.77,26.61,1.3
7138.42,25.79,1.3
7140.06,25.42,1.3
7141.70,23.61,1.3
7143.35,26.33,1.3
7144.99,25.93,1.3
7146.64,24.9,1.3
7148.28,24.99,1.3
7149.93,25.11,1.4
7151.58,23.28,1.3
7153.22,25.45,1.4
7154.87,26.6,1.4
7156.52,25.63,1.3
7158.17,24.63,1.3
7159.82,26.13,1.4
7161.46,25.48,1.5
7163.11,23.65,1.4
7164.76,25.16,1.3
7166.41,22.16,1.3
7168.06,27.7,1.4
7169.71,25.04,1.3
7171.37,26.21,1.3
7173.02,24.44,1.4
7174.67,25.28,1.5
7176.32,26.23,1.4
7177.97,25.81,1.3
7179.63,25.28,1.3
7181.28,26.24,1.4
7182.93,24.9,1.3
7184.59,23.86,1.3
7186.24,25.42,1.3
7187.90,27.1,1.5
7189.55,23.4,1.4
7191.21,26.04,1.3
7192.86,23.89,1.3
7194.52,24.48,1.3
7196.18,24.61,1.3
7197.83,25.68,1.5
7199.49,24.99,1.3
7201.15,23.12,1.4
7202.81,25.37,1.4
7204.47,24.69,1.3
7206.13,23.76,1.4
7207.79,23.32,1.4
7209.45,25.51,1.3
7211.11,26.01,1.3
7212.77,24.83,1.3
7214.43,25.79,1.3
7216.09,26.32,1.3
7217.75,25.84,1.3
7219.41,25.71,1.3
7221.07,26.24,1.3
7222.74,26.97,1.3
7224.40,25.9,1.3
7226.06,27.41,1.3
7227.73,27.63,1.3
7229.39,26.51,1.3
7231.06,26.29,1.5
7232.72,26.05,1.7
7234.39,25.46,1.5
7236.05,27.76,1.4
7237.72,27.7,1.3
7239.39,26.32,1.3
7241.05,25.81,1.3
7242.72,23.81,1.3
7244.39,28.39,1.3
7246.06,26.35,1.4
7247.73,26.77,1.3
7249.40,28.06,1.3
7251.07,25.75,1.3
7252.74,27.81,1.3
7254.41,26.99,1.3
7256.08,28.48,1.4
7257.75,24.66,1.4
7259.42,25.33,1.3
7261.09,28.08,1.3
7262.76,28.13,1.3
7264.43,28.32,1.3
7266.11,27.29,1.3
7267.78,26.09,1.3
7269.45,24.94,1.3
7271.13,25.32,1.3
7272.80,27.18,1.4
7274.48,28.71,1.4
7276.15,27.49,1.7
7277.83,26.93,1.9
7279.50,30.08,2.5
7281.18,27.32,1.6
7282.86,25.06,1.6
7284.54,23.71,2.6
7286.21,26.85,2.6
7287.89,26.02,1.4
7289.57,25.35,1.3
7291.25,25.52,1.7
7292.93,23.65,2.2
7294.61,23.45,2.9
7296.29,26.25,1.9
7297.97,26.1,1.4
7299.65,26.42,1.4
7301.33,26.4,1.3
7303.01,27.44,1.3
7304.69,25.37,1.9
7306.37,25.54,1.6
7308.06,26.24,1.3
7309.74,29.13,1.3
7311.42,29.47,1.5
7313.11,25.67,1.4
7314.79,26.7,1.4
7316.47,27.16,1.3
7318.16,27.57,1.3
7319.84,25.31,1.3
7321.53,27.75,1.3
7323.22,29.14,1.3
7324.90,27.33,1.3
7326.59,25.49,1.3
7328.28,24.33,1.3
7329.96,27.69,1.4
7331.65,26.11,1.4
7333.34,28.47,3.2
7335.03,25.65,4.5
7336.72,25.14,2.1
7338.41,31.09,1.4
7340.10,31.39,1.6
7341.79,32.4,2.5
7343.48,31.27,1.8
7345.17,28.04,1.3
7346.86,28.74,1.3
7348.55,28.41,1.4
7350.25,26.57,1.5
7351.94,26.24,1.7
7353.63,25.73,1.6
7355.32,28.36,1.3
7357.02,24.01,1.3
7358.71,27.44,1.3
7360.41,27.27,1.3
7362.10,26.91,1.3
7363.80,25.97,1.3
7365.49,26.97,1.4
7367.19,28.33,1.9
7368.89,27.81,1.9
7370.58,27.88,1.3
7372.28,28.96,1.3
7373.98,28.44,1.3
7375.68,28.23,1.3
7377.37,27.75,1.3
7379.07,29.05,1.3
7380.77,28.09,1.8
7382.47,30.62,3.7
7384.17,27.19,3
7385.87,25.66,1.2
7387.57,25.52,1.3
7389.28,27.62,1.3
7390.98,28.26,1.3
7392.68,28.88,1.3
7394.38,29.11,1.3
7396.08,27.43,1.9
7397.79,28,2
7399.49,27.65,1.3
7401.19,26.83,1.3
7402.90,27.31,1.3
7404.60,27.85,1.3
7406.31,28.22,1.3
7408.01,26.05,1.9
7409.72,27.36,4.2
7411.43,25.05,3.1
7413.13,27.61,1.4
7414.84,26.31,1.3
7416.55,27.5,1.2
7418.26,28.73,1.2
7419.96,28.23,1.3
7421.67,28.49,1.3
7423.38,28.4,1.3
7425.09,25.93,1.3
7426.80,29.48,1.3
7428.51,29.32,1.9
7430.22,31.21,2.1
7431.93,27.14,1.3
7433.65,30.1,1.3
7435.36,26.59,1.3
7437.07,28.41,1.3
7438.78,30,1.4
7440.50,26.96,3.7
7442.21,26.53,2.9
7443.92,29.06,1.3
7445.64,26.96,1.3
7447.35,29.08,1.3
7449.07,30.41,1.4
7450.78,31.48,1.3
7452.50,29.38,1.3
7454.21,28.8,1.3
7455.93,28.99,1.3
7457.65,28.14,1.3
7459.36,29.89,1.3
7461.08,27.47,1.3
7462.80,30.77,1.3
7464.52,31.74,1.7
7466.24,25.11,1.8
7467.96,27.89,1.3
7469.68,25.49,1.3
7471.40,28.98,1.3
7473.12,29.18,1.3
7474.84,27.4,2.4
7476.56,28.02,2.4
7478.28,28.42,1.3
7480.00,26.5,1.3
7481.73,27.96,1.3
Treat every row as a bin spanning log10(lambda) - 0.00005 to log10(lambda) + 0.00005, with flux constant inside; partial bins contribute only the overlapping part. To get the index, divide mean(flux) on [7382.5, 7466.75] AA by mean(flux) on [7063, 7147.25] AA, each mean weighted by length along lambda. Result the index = 1.1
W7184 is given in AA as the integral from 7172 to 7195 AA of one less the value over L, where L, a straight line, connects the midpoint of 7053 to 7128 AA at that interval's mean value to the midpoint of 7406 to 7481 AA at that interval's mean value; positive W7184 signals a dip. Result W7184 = 1.18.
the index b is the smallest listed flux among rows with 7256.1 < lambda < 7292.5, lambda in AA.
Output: 23.71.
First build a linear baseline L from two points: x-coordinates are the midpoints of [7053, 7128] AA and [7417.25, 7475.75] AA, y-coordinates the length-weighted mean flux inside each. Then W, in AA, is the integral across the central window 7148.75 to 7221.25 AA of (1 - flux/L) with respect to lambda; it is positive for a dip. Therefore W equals 4.10 AA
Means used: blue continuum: 25.9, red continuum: 28.6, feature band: 25.1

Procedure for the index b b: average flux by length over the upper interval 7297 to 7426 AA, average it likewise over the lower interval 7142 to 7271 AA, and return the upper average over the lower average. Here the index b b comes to 1.07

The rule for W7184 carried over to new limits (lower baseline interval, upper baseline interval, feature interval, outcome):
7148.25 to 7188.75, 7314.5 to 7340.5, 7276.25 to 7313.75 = 0.72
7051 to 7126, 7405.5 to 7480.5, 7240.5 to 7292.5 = 0.93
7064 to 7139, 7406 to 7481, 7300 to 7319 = 0.23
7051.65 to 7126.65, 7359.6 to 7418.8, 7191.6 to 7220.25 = 1.78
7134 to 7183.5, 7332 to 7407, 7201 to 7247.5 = 0.29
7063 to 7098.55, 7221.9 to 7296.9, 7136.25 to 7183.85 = 1.97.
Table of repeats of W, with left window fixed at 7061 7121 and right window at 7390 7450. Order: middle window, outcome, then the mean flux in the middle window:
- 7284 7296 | 1.0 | 25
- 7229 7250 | 0.3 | 26.5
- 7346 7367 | 0.5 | 26.9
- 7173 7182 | 0.3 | 25.6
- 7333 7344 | -0.7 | 29.3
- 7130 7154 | 1.1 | 25.2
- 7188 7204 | 1.2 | 24.7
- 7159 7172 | 0.6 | 25.2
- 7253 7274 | 0.2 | 26.8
